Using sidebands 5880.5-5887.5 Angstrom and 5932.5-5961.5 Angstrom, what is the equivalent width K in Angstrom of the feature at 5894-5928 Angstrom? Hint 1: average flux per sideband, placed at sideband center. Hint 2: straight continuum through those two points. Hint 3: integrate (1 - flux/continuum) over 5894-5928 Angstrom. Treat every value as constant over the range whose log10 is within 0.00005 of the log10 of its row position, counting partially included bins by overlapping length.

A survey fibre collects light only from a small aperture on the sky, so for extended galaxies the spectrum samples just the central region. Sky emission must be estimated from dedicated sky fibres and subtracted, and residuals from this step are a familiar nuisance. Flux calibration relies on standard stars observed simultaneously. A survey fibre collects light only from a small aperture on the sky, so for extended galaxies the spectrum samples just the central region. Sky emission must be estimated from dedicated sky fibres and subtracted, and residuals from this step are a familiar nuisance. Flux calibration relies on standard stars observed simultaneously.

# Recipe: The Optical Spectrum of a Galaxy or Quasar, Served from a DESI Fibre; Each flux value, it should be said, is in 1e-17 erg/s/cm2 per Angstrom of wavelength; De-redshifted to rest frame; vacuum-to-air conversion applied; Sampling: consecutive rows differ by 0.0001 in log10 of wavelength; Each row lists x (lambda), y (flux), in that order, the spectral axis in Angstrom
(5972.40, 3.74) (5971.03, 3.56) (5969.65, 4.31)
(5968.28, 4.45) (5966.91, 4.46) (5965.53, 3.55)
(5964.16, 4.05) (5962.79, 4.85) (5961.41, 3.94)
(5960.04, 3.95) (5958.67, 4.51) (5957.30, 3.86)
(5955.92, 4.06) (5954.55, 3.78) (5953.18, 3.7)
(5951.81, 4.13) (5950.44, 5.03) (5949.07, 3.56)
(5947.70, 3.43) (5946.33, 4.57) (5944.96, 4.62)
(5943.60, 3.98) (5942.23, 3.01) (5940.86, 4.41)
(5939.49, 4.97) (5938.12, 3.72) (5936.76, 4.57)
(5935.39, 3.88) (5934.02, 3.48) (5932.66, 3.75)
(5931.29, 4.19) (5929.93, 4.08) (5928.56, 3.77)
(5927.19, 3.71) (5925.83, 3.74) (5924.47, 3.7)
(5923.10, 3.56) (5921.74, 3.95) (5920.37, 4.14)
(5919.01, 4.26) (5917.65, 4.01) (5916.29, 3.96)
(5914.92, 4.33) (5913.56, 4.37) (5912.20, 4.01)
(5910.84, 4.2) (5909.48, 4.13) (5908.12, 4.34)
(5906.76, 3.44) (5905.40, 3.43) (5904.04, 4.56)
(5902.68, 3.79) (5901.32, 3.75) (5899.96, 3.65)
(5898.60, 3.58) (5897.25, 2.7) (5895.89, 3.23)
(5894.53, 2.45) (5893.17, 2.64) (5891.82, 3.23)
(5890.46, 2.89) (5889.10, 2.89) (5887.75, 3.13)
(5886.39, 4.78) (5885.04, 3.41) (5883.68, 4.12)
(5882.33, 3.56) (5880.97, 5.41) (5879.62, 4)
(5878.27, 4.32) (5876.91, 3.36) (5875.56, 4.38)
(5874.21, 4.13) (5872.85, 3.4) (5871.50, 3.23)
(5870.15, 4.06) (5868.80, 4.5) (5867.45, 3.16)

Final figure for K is 2.5 Angstrom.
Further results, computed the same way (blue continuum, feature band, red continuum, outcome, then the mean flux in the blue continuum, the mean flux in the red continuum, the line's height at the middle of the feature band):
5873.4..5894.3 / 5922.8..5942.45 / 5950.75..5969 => 0.2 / 3.72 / 4.12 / 3.98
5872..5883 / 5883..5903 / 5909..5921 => 3.7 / 4.06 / 4.16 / 4.1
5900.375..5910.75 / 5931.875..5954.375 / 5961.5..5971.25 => 0.2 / 3.93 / 4.19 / 4.09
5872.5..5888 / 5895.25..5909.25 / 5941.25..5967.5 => 1.3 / 4.04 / 4.06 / 4.04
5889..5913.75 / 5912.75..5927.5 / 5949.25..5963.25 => -0.9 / 3.54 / 4.15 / 3.75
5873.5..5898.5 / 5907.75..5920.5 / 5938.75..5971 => -1.2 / 3.59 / 4.13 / 3.81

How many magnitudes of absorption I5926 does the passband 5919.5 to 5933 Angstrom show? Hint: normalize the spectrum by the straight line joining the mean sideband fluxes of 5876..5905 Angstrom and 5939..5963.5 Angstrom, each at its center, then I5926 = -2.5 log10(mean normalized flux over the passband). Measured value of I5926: 0.01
